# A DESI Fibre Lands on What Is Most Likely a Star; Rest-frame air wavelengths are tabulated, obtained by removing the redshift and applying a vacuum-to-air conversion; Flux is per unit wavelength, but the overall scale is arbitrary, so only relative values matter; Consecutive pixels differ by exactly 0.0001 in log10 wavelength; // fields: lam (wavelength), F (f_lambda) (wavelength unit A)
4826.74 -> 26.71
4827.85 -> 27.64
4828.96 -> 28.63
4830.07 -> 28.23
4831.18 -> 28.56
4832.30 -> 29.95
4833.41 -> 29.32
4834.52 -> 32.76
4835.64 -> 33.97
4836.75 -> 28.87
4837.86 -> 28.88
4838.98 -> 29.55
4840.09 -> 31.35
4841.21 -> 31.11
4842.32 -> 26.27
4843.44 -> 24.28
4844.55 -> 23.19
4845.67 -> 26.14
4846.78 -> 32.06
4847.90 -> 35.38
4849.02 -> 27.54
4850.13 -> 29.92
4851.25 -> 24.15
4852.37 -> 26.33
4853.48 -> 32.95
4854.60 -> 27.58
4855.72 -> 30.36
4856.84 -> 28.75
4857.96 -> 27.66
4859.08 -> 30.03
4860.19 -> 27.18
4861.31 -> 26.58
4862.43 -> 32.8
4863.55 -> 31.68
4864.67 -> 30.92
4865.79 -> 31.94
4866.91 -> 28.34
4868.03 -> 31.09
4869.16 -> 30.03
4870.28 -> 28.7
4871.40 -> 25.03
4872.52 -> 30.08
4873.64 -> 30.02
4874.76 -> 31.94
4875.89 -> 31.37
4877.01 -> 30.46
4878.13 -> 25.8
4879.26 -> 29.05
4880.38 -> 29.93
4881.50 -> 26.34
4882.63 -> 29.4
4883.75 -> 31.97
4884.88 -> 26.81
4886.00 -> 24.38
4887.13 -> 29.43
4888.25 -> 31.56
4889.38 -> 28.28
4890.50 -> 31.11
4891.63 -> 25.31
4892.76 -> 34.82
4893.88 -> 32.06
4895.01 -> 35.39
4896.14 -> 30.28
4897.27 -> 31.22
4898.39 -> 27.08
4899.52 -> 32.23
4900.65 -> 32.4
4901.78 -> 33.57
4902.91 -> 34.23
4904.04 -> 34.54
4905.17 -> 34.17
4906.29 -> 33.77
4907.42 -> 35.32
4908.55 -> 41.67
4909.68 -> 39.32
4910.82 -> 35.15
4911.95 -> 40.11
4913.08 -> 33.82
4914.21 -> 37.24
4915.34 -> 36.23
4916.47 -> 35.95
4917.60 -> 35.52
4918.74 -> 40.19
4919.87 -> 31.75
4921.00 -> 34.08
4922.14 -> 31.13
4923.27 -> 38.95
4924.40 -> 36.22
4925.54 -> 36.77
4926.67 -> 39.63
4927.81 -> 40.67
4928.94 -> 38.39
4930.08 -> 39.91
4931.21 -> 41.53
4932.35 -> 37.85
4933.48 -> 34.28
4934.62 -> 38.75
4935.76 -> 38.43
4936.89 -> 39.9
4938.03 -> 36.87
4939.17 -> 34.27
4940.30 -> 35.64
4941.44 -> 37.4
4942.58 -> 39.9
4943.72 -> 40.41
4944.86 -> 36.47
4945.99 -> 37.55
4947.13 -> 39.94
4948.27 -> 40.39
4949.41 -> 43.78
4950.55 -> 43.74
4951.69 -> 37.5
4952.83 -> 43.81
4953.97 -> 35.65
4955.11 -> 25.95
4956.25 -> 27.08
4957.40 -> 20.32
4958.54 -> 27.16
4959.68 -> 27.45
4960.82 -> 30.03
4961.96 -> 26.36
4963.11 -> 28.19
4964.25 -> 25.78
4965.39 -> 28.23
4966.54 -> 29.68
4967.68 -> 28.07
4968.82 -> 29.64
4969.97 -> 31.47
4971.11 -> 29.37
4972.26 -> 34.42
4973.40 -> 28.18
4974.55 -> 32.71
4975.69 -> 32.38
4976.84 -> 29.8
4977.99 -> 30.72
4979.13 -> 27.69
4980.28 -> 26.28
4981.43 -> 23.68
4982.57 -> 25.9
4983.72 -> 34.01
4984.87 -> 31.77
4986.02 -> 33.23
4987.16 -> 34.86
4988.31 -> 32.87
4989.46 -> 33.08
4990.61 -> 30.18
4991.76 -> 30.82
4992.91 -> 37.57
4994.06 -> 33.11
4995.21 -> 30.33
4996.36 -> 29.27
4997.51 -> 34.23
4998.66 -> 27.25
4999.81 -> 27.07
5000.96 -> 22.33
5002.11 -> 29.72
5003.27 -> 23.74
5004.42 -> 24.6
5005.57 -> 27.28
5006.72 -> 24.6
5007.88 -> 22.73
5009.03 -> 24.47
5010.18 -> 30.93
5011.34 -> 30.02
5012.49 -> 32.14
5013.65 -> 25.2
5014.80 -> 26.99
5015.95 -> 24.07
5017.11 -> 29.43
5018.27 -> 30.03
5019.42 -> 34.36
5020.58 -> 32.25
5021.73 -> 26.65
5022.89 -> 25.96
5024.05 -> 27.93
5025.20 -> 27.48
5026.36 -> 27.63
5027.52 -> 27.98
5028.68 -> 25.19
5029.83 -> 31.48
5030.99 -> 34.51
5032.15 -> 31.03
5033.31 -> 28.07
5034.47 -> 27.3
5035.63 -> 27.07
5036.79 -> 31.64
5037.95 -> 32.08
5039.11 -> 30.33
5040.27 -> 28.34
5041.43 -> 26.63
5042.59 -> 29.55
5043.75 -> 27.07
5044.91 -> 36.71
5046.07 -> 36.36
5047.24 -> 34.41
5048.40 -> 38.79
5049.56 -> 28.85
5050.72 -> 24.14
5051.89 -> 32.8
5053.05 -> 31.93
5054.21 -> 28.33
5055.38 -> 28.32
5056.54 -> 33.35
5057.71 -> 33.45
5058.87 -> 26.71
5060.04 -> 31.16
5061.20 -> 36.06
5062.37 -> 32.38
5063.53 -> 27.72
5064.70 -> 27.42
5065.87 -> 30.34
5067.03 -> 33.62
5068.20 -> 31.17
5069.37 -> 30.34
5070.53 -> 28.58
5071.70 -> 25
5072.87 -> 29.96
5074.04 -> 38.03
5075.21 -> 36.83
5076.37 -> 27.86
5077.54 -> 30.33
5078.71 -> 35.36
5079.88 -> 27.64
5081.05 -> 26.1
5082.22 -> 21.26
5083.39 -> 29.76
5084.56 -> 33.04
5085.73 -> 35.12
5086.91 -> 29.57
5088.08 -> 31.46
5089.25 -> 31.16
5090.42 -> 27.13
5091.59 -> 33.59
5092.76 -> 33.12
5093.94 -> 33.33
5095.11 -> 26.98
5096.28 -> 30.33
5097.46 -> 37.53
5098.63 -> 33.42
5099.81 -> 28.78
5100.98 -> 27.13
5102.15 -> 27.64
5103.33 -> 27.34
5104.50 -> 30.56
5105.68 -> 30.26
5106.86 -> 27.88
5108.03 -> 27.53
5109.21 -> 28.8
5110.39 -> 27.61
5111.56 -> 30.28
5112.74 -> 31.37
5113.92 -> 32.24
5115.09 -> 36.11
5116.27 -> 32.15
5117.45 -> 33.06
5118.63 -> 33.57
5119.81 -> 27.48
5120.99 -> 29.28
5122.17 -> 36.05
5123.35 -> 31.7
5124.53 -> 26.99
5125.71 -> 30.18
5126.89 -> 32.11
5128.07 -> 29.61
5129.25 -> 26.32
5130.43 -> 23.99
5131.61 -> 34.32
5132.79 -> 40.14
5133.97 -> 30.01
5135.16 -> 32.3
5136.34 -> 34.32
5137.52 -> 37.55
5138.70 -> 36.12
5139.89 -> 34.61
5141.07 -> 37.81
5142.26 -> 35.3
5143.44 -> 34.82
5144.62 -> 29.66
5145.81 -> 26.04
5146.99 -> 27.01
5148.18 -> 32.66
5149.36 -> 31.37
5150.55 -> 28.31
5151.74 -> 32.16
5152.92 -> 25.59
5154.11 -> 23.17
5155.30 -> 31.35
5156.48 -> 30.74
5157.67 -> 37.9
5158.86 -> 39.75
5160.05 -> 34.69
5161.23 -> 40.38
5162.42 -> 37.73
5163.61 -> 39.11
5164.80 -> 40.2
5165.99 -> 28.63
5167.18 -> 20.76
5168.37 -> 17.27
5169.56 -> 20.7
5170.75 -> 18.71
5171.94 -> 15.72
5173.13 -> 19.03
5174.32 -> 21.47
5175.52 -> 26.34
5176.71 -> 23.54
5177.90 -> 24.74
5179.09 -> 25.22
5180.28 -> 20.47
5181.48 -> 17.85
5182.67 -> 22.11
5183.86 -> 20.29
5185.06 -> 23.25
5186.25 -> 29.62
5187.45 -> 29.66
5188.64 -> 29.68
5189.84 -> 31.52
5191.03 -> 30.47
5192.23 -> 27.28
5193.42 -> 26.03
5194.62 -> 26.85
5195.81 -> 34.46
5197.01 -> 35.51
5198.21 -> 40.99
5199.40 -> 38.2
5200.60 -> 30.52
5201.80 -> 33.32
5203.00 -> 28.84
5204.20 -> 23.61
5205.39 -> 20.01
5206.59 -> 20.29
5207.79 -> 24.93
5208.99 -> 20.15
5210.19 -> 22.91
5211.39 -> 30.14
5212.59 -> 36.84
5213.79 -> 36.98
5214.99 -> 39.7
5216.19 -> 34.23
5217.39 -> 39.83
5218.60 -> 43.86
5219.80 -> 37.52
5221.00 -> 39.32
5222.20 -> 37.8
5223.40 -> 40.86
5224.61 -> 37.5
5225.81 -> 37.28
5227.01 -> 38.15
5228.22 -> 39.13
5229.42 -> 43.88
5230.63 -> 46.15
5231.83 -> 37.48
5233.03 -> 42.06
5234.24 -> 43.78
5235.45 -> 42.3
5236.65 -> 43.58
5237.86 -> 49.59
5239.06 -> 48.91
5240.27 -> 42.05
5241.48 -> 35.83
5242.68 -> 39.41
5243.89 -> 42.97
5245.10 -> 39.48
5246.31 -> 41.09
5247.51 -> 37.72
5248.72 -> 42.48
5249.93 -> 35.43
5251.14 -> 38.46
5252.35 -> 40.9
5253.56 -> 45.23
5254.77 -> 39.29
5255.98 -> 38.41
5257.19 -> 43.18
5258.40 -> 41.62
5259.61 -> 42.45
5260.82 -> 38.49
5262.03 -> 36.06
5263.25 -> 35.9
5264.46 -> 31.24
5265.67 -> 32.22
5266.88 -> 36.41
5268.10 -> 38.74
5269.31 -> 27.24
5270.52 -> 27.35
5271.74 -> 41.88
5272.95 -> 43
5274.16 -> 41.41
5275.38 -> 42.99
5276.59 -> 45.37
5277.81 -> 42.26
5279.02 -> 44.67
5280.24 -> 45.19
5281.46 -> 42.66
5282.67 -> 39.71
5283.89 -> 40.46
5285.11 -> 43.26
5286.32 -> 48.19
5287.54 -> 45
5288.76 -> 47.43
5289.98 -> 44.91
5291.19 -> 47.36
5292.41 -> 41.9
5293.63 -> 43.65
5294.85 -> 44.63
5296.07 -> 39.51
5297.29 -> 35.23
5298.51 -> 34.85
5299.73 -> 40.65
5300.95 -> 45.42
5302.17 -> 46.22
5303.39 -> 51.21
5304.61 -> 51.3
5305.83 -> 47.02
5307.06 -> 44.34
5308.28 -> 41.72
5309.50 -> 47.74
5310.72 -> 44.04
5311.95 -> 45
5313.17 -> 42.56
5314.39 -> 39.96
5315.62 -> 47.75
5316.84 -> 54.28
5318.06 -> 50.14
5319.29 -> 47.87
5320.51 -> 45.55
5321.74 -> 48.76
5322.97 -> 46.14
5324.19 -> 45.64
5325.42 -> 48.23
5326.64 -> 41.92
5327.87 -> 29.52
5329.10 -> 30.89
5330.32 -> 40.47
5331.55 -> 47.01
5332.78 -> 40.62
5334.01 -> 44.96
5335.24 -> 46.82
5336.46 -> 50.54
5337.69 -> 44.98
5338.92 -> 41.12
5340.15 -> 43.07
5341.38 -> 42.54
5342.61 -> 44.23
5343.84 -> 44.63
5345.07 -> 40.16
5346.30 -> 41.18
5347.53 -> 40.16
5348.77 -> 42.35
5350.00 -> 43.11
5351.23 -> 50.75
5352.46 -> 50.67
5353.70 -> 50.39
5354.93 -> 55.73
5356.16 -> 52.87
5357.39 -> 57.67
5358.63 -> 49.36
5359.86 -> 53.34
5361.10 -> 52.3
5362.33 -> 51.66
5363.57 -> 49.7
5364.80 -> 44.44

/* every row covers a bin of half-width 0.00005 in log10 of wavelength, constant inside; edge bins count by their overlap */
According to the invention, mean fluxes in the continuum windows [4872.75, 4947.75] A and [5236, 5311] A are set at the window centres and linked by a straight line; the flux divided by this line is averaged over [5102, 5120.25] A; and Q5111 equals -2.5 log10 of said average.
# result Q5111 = 0.255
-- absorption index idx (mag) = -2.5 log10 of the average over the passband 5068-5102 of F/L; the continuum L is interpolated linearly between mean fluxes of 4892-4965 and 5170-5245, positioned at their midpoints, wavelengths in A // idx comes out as 0.102 mag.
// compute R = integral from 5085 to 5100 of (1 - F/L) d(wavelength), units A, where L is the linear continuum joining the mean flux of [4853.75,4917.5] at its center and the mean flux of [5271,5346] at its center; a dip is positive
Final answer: 2.30 A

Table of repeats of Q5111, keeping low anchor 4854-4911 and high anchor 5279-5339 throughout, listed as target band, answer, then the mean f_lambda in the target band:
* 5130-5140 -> 0.15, 33.8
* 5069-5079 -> 0.18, 31.3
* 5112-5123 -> 0.18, 32.3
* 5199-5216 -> 0.37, 29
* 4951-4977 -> 0.11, 30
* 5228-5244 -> -0.02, 42.7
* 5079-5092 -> 0.24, 29.7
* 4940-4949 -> -0.18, 38.6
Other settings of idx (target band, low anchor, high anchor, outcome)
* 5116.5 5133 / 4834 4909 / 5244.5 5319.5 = 0.209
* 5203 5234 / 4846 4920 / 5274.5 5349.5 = 0.182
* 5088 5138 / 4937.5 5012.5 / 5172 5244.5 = 0.041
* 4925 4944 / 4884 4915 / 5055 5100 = -0.179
